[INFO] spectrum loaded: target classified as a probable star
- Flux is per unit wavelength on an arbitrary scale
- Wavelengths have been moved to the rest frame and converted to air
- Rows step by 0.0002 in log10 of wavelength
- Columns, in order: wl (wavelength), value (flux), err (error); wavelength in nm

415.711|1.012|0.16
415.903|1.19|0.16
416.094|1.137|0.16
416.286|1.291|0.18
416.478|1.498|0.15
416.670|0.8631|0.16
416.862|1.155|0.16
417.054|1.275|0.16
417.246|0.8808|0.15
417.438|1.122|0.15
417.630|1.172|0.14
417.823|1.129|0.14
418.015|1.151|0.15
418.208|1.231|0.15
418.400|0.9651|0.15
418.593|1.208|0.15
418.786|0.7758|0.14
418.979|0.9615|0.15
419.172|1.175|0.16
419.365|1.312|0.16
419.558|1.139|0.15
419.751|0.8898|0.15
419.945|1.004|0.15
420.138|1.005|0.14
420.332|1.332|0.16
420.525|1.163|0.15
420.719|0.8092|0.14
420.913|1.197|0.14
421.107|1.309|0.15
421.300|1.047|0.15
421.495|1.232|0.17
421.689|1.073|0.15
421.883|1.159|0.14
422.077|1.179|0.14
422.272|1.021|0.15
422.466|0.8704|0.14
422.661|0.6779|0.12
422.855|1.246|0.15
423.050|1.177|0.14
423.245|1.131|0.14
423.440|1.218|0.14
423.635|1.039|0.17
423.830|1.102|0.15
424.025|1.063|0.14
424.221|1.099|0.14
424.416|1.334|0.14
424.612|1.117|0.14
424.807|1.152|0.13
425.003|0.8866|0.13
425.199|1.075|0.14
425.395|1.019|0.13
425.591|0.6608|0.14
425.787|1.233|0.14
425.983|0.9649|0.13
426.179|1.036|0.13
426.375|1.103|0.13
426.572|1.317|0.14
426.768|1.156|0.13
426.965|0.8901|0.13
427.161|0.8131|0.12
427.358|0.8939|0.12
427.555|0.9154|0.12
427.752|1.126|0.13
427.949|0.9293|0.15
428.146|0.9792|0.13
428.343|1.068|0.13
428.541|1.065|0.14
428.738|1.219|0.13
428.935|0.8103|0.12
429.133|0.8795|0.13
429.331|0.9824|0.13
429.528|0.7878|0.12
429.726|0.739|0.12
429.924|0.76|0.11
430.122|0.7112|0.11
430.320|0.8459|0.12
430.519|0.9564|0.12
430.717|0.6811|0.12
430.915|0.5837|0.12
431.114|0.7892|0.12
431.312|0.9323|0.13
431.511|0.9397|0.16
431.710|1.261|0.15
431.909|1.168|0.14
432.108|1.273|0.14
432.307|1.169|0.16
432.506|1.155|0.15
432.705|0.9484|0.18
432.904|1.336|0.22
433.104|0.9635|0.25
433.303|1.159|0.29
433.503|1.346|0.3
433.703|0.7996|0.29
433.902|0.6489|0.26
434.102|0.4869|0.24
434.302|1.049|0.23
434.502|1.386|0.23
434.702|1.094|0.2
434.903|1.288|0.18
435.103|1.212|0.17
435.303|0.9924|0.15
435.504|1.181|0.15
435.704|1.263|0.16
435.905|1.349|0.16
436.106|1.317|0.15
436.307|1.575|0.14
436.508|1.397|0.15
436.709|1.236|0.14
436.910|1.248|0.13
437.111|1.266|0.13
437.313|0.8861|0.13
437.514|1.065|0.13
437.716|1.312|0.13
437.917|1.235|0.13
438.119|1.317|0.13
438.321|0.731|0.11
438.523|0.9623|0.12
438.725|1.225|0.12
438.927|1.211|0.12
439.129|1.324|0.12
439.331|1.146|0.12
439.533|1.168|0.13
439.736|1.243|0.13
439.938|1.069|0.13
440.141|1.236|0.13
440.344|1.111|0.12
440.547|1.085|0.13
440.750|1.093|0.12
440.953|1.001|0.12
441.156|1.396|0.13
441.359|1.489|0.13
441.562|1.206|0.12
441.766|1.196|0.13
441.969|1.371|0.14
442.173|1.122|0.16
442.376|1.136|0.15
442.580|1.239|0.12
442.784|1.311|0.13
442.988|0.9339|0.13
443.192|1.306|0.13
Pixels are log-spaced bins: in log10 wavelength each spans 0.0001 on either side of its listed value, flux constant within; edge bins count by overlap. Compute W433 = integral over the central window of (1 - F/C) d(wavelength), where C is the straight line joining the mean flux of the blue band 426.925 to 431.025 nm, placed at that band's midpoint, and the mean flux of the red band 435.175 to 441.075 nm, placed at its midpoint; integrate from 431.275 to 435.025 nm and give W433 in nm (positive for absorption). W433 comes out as -0.21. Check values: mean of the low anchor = 0.887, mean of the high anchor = 1.18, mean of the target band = 1.08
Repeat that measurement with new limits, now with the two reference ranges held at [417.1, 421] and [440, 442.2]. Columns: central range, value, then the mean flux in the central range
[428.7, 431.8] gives 0.779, 0.859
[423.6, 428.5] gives 0.366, 1.04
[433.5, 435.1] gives 0.228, 1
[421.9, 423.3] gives 0.072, 1.05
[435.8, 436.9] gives -0.169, 1.36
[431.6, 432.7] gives -0.021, 1.18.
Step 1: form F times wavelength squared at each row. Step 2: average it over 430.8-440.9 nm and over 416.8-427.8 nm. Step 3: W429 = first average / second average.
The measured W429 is 1.1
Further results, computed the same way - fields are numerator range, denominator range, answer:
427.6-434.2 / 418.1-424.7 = 0.91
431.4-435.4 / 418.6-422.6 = 1.06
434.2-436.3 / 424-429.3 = 1.24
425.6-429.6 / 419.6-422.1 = 0.93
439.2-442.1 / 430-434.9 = 1.26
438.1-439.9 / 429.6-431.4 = 1.52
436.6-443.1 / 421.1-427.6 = 1.19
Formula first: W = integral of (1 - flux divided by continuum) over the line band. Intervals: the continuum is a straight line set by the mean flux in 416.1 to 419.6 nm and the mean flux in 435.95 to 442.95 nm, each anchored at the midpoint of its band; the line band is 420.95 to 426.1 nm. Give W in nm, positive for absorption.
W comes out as 0.30 nm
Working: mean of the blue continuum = 1.13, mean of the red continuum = 1.2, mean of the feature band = 1.08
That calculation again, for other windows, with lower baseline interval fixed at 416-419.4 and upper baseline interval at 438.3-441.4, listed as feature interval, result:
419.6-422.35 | 0.065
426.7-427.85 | 0.181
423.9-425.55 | 0.083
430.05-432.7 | 0.428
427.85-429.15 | 0.161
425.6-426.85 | 0.041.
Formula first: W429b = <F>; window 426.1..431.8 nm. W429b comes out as 0.936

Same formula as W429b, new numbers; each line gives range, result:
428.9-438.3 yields 1.06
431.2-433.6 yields 1.14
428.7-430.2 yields 0.849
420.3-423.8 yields 1.1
